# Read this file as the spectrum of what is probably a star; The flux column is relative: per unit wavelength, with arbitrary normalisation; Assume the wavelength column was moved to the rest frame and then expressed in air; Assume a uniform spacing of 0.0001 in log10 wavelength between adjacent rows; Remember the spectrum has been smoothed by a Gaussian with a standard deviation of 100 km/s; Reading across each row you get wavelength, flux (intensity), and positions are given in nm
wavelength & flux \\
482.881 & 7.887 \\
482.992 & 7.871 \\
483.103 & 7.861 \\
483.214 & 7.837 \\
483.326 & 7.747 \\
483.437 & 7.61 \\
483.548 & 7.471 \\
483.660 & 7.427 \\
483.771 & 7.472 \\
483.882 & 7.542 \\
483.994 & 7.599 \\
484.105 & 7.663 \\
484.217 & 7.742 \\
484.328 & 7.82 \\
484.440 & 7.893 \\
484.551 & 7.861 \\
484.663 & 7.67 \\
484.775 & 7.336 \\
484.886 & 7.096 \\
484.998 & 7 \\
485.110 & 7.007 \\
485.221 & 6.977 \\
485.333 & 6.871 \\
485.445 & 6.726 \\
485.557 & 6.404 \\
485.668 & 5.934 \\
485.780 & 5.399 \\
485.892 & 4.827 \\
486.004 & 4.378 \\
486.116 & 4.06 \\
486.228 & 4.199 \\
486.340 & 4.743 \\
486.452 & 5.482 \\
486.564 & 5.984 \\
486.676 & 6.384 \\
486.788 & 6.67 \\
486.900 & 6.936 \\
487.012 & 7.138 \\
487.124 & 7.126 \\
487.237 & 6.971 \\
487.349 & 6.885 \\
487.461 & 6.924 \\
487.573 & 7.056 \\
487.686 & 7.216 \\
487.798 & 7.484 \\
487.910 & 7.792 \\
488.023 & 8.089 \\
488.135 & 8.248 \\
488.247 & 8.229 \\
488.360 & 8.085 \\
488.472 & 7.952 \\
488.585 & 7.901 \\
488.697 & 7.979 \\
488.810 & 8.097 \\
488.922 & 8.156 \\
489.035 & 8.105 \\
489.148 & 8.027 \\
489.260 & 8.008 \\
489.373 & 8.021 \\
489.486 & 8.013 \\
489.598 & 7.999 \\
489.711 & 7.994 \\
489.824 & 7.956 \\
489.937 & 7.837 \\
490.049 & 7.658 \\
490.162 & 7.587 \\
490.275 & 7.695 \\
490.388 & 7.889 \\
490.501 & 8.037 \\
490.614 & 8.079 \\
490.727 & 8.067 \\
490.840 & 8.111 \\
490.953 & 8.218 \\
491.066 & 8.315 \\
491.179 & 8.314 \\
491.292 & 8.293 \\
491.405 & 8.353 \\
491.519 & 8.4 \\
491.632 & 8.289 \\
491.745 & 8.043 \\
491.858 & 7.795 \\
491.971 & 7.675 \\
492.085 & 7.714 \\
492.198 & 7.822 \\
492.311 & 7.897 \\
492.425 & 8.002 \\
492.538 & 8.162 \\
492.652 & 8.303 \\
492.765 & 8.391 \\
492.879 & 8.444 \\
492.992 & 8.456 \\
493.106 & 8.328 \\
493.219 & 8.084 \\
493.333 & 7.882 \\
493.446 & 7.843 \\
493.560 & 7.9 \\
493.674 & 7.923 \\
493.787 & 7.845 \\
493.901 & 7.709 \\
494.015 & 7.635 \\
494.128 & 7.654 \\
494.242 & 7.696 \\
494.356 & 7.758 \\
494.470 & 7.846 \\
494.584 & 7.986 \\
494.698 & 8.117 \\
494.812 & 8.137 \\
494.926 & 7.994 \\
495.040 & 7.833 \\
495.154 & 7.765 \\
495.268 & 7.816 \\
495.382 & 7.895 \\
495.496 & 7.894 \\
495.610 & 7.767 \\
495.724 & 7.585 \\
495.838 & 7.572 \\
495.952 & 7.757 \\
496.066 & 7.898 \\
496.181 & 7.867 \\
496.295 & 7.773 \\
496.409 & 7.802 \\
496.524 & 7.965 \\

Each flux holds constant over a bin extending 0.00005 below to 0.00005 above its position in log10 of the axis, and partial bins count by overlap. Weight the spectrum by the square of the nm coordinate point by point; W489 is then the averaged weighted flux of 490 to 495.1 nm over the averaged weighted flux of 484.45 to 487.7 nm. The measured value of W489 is 1.3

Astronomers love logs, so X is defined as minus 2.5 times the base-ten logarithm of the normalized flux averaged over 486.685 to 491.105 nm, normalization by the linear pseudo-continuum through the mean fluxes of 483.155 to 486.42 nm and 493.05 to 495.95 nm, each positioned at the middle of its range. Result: -0.07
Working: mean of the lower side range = 6.76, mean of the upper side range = 7.86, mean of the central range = 7.74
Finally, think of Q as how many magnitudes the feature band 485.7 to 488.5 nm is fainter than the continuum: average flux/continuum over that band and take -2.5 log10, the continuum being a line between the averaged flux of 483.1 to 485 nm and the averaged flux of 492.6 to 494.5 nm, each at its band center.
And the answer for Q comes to 0.18 mag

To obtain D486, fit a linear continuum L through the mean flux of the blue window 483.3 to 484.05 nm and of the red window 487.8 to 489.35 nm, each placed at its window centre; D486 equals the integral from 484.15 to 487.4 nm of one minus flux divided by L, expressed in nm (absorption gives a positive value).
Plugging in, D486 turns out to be 0.54 nm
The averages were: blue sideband 7.55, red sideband 8.03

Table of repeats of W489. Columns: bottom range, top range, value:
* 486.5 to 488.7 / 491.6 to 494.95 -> 1.11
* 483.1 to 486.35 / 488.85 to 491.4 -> 1.20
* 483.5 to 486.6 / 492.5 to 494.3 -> 1.26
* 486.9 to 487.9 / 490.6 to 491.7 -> 1.18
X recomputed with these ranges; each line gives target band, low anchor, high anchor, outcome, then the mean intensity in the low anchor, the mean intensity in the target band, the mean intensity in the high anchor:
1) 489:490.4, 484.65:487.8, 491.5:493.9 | -0.09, 6.34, 7.9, 8.05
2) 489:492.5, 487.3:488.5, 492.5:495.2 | -0.03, 7.63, 8.01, 7.98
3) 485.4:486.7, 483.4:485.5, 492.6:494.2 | 0.37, 7.41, 5.34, 8.03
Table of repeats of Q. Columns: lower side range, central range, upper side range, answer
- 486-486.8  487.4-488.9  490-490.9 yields -0.22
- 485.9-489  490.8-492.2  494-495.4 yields -0.10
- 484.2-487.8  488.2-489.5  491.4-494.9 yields -0.13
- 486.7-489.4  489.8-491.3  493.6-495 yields -0.04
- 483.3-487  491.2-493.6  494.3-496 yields -0.08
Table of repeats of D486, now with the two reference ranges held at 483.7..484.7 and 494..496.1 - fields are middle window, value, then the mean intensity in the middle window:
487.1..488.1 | 0.055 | 7.3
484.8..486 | 0.210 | 6.36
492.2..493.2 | -0.054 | 8.22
